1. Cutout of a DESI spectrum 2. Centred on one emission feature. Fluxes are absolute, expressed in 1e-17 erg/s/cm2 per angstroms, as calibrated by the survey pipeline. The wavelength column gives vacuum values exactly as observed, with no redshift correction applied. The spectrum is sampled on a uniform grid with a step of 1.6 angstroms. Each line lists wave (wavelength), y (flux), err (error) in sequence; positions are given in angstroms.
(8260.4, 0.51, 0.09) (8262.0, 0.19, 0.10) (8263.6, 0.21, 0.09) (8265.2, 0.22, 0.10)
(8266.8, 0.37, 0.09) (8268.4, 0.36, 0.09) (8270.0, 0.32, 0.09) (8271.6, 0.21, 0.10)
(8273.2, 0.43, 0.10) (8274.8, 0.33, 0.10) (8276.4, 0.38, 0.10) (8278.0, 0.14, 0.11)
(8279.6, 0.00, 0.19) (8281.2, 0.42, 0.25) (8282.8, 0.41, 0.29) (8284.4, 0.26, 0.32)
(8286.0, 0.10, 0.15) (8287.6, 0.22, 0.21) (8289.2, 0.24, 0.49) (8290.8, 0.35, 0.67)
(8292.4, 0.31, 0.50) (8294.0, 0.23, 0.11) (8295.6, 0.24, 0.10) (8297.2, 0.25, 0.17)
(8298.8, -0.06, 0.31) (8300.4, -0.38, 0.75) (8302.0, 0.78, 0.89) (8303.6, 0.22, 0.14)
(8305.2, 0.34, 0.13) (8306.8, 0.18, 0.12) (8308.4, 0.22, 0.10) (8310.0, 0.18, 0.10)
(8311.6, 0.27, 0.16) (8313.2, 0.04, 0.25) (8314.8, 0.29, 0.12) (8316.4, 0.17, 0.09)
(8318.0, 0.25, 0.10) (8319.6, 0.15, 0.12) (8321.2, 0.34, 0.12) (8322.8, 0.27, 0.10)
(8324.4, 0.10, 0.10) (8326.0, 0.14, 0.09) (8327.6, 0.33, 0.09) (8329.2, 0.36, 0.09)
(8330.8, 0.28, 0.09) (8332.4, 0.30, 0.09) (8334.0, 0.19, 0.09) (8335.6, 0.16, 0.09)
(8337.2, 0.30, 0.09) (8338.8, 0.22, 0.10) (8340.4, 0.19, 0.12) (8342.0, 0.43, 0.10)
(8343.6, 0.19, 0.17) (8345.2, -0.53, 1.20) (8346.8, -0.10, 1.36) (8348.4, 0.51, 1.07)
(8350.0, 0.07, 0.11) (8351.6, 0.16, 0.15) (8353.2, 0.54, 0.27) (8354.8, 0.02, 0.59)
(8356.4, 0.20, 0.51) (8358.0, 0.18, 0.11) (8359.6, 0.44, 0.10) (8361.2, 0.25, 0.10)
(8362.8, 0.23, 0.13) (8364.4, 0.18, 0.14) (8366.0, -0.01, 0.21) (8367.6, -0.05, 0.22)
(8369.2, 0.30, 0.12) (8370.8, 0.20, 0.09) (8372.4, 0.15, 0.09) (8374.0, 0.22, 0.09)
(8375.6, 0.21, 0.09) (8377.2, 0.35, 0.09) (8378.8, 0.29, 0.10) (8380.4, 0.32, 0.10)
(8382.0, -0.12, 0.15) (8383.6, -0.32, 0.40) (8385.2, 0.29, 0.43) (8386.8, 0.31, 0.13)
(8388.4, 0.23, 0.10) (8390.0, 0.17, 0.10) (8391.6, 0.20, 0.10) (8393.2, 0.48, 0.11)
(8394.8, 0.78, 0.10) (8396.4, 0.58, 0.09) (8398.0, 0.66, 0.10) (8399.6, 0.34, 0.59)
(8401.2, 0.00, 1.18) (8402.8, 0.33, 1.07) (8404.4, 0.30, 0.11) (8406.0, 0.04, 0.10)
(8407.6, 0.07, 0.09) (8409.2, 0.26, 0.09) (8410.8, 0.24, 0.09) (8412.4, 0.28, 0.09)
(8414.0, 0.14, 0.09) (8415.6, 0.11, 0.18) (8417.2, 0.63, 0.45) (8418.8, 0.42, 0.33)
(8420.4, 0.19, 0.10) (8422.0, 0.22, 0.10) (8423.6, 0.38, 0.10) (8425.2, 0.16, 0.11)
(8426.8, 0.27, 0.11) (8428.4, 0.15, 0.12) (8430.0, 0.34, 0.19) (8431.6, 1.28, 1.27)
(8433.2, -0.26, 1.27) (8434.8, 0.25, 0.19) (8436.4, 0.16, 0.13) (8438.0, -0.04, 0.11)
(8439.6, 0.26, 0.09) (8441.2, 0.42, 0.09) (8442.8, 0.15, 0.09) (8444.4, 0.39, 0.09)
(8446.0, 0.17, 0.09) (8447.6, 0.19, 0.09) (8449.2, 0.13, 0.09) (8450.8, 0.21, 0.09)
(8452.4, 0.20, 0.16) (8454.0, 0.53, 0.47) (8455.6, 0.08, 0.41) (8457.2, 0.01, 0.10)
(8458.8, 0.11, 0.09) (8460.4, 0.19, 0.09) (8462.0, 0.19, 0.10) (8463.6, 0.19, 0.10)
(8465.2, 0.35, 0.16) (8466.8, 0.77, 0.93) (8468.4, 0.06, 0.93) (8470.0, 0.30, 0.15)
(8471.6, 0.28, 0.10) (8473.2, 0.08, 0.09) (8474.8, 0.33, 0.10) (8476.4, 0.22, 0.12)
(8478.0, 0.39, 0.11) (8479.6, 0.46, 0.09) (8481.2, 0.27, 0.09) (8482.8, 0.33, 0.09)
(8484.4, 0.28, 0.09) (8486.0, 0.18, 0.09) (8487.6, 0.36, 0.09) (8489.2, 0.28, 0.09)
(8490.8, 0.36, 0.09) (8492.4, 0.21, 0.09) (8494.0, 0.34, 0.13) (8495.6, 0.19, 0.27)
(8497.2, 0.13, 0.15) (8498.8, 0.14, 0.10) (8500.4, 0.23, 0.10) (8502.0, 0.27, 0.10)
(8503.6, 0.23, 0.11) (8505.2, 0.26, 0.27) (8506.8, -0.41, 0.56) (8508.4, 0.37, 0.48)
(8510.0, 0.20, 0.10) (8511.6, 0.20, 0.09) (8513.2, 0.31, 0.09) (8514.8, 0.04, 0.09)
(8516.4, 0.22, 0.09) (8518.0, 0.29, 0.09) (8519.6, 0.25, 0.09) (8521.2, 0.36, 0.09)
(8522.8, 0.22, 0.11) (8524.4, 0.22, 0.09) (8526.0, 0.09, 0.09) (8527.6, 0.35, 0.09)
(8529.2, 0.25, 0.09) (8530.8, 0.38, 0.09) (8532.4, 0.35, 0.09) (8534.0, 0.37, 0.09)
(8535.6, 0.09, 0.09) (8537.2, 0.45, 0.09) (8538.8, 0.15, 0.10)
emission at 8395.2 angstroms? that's Hgamma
